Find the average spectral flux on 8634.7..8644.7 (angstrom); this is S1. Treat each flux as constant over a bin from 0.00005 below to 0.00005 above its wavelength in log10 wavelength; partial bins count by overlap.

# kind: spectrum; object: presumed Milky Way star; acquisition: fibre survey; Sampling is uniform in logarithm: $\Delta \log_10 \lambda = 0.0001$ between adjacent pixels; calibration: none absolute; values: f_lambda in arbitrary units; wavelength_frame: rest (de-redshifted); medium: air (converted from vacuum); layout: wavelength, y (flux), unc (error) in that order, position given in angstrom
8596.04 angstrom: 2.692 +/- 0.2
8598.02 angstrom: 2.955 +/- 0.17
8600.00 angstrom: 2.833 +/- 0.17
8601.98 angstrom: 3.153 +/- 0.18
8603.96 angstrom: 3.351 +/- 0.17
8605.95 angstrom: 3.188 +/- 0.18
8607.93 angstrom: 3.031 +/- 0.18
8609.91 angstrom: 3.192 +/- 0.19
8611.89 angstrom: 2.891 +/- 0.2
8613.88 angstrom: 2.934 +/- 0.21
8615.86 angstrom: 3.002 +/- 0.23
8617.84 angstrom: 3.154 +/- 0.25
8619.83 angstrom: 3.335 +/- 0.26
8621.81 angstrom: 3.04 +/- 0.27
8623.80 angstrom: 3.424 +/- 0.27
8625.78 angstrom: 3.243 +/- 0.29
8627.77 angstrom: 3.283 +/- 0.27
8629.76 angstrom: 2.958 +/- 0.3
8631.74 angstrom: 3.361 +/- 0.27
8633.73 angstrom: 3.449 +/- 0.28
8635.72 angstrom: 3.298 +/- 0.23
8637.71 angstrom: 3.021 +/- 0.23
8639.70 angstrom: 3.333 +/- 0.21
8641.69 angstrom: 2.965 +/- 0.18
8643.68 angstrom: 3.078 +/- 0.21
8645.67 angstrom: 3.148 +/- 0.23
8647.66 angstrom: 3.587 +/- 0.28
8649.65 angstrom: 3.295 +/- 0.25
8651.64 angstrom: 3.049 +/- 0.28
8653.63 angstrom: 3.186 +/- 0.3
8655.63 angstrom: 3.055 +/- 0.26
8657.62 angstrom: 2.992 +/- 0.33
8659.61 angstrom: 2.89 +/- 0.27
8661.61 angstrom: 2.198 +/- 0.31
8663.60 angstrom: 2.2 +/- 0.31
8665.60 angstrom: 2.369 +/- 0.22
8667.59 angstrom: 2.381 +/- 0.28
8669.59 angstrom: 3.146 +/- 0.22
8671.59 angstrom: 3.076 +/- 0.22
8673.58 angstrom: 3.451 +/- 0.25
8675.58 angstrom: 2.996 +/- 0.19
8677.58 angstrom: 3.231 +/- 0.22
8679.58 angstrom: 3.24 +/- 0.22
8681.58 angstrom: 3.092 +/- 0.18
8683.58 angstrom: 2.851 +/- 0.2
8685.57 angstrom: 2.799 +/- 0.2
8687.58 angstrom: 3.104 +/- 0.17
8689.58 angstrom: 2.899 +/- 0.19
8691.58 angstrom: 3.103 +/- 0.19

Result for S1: 3.14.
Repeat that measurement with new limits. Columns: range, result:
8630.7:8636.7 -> 3.37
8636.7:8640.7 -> 3.18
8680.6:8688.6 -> 2.96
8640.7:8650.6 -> 3.22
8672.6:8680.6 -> 3.23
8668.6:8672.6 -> 3.12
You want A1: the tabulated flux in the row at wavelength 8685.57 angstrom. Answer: 2.799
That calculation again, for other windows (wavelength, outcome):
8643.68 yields 3.078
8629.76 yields 2.958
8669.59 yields 3.146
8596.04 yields 2.692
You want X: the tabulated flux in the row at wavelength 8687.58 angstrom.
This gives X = 3.104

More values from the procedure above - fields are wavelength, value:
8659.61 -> 2.89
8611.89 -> 2.891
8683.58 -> 2.851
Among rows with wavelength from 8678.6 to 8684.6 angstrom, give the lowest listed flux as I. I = 2.851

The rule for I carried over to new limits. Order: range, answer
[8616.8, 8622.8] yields 3.04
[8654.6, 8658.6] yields 2.992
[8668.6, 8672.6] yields 3.076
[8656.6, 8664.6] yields 2.198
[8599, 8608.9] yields 2.833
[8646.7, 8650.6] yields 3.295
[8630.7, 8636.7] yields 3.298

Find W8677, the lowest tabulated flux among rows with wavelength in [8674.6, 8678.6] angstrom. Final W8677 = 2.996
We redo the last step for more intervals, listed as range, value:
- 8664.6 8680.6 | 2.369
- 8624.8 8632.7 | 2.958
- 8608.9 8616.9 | 2.891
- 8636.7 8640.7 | 3.021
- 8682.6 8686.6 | 2.799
